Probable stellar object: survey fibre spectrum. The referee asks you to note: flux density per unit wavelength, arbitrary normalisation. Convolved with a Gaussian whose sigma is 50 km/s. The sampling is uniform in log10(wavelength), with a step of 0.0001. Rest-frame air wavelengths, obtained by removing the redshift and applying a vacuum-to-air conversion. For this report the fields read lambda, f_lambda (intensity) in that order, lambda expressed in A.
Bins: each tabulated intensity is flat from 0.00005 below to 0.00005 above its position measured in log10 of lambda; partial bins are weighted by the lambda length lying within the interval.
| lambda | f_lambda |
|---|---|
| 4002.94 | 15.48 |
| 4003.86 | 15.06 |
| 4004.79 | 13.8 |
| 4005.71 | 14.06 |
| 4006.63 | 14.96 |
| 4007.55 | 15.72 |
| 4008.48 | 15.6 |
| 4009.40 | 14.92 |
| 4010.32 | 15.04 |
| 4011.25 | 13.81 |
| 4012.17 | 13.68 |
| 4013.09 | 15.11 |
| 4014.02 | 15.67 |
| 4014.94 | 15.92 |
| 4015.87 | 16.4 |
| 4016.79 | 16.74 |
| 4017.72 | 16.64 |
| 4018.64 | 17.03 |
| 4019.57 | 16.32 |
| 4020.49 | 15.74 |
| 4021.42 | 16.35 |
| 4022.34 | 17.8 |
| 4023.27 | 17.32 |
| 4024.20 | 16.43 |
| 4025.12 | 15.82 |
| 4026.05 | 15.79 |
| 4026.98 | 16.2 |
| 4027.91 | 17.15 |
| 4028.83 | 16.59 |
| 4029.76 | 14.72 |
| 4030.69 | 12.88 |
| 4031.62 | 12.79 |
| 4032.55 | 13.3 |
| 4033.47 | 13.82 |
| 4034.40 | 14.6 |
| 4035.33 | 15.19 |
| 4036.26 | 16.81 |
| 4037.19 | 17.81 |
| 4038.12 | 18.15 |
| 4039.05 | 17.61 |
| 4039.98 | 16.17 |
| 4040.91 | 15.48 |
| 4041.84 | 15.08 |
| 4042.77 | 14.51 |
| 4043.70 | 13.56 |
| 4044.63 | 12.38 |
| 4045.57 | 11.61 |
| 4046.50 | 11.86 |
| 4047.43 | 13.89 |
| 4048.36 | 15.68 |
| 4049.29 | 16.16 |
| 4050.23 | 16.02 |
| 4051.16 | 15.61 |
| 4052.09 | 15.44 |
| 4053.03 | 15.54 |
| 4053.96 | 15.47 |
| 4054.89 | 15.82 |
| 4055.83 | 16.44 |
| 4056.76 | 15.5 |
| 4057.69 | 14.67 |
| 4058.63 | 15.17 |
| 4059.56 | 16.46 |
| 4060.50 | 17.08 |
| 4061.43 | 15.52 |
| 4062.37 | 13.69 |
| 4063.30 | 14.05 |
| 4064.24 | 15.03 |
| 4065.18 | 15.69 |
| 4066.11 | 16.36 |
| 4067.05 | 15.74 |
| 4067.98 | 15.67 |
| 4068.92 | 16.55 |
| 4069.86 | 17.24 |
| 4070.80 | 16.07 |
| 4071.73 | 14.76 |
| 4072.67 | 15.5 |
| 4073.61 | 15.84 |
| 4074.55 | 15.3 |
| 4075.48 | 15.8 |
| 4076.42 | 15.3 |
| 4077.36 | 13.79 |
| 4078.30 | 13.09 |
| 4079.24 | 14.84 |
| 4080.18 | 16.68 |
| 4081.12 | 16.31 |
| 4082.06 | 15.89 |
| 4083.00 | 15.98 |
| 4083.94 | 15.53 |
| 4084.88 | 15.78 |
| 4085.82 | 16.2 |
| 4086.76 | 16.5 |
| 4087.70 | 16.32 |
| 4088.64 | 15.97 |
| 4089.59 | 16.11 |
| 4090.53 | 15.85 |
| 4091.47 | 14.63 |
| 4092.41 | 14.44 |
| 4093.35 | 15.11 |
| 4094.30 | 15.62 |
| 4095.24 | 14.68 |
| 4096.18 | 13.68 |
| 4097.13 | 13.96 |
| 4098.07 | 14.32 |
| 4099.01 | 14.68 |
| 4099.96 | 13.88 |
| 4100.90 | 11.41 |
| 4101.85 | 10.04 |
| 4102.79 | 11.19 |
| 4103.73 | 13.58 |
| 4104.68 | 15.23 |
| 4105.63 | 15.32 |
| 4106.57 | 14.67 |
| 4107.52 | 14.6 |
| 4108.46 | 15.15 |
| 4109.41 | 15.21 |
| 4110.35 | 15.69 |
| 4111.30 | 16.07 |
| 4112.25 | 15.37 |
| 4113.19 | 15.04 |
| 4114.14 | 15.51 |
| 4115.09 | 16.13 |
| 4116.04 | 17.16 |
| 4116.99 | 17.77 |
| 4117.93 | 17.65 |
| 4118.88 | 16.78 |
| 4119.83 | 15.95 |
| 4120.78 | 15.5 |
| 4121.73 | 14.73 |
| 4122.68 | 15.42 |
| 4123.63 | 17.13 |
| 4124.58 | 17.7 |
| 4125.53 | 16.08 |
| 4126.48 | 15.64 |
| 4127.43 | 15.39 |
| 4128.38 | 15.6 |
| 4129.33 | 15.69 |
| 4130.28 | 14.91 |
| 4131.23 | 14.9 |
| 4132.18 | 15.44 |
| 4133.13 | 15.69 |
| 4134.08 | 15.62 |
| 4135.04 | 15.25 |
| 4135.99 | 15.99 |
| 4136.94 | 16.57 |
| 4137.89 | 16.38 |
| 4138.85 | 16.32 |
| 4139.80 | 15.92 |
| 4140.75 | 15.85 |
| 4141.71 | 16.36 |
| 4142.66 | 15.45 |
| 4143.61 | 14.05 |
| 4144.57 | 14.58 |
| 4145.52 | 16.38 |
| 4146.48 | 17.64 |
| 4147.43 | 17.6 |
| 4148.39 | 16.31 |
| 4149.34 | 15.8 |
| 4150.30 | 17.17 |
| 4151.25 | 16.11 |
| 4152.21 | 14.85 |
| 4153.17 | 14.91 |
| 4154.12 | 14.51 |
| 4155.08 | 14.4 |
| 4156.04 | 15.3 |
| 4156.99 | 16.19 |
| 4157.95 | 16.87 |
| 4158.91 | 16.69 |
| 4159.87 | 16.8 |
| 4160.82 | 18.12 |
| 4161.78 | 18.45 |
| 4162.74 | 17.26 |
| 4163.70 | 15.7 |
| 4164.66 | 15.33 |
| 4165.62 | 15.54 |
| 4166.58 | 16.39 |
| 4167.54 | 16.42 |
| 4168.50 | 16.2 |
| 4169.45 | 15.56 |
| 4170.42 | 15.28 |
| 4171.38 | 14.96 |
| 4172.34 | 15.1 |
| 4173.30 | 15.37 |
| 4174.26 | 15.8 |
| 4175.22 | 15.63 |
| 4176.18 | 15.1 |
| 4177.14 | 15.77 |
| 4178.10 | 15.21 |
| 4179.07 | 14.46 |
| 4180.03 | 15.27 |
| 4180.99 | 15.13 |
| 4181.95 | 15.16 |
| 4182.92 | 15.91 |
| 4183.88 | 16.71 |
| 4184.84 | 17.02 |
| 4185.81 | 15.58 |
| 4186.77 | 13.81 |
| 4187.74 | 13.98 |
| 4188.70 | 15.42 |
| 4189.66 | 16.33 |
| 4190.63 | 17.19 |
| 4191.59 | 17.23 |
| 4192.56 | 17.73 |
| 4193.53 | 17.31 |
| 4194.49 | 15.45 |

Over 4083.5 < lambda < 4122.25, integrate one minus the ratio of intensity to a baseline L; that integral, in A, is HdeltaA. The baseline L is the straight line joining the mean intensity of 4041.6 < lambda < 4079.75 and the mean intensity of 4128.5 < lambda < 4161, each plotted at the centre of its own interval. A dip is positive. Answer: 1.01 A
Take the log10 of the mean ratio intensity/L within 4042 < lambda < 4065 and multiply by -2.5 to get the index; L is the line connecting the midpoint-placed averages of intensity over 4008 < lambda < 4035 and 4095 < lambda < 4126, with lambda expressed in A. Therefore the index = 0.03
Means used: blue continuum 15.5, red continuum 15.1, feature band 14.9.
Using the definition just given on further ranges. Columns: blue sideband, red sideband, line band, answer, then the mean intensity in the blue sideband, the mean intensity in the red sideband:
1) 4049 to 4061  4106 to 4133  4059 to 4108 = 0.05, 15.8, 15.8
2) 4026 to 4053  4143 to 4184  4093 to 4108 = 0.12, 15.1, 15.9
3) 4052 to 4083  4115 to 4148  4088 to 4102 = 0.10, 15.5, 16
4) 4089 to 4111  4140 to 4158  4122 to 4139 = -0.04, 14.3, 15.8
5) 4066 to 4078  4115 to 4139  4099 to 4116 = 0.10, 15.6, 16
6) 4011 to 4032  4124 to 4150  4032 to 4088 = 0.03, 15.8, 15.9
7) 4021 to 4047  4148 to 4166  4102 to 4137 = 0.02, 15.3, 16.1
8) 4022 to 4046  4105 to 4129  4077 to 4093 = 0.01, 15.4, 15.9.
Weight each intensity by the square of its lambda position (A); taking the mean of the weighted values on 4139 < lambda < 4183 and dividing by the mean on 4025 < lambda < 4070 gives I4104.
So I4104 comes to 1.1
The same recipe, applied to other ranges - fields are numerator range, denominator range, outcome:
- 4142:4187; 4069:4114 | 1.09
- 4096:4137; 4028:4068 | 1.04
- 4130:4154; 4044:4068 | 1.09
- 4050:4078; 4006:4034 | 1.02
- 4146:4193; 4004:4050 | 1.12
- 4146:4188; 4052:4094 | 1.07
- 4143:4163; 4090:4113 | 1.15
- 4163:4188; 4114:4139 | 0.99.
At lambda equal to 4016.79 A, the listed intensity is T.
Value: 16.74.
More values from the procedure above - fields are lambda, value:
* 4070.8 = 16.07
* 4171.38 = 14.96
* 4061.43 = 15.52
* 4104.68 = 15.23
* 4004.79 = 13.8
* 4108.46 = 15.15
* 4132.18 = 15.44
